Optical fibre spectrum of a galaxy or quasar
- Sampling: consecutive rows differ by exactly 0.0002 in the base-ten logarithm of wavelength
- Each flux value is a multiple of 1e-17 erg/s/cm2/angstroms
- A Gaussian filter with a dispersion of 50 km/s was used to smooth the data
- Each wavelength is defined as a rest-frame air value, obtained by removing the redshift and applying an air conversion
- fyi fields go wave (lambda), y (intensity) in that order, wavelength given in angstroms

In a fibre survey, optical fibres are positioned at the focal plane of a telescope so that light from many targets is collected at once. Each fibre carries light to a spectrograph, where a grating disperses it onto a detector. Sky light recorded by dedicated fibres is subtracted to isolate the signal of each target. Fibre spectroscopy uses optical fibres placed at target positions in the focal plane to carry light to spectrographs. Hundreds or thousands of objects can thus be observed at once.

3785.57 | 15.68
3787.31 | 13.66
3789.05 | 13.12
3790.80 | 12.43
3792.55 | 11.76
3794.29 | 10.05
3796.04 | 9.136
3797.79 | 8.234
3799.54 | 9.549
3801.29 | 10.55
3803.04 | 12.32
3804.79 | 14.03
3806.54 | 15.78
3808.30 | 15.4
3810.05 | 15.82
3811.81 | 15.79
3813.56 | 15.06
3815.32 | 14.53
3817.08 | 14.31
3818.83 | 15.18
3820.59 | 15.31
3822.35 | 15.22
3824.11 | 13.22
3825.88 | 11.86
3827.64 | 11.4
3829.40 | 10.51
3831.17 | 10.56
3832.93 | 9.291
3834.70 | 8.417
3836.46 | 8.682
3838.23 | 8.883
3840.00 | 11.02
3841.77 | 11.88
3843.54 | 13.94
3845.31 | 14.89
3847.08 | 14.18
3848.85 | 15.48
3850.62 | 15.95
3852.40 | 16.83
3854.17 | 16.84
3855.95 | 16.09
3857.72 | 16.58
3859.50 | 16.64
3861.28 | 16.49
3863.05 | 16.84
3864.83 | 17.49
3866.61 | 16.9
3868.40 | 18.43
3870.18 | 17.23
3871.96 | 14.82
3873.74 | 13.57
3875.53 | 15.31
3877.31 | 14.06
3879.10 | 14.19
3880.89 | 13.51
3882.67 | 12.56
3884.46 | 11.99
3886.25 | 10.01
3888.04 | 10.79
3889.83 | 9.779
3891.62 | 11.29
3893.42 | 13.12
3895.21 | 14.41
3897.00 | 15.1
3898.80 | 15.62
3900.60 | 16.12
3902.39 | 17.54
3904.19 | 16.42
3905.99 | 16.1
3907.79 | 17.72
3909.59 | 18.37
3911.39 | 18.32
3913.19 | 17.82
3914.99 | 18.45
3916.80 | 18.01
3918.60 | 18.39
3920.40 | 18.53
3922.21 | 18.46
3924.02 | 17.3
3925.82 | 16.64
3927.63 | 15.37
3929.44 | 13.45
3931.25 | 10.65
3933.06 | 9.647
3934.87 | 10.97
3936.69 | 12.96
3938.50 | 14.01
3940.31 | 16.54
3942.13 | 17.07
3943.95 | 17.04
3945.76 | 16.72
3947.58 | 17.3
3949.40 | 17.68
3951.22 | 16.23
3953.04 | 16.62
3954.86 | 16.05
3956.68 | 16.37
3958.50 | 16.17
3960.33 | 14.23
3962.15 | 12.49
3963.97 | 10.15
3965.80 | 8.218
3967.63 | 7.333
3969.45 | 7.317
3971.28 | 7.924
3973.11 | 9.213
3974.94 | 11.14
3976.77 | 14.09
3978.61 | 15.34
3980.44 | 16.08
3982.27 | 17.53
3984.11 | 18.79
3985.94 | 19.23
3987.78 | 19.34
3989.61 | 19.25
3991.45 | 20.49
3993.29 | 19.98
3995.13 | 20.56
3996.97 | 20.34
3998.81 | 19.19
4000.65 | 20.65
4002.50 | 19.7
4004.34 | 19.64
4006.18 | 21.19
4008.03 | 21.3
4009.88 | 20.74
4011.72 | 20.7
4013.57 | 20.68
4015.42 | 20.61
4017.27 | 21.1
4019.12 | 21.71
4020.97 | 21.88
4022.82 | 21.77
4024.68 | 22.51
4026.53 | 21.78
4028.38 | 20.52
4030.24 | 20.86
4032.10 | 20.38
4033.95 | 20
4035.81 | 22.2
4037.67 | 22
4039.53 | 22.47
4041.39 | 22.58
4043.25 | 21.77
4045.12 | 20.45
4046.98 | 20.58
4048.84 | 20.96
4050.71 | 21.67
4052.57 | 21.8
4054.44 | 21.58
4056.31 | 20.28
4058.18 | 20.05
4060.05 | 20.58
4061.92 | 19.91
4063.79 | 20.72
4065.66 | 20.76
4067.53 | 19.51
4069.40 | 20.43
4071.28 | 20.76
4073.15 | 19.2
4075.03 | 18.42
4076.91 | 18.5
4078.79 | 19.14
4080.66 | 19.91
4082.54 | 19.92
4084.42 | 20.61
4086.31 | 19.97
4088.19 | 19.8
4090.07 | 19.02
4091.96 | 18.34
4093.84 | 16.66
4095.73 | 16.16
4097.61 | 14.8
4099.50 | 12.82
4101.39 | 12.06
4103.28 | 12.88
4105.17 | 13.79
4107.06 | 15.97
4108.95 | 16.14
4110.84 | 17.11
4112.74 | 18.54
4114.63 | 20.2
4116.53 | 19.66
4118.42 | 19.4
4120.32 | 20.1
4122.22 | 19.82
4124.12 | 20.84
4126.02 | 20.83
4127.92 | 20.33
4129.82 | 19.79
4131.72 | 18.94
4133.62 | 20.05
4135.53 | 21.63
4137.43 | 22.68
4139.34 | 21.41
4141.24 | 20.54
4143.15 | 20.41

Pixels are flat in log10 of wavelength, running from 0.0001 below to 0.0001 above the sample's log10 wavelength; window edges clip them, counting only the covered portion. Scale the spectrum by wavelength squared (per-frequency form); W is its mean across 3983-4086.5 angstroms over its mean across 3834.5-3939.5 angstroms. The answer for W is 1.49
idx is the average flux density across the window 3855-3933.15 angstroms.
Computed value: 15.4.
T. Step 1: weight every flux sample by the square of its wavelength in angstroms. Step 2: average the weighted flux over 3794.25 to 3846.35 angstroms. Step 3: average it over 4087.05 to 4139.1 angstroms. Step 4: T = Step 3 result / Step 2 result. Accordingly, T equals 1.7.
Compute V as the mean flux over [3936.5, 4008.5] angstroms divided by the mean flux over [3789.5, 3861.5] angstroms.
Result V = 1.22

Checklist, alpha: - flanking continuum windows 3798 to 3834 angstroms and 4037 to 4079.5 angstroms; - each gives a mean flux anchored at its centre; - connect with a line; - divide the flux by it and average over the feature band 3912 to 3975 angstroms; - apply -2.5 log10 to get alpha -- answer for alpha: 0.18 mag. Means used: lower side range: 13.2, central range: 14.4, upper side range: 20.6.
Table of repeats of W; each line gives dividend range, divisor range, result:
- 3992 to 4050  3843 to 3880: 1.44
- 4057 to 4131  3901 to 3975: 1.35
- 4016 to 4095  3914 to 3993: 1.44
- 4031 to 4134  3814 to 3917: 1.49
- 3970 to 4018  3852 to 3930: 1.22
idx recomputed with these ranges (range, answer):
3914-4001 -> 15.5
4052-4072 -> 20.6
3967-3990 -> 14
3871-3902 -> 13.4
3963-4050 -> 18.6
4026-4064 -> 21.1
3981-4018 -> 20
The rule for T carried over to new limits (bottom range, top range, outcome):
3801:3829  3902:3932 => 1.26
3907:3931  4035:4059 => 1.32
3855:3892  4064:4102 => 1.41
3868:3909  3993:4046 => 1.57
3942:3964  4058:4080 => 1.32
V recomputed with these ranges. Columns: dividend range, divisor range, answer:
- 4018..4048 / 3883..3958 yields 1.40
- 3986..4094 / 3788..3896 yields 1.52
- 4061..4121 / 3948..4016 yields 1.10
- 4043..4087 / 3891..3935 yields 1.28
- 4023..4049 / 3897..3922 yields 1.23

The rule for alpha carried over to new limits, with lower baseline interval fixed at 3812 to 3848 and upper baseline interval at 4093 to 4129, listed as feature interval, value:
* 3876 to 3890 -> 0.09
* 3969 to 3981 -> 0.28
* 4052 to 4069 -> -0.24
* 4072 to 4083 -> -0.15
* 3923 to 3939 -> 0.06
